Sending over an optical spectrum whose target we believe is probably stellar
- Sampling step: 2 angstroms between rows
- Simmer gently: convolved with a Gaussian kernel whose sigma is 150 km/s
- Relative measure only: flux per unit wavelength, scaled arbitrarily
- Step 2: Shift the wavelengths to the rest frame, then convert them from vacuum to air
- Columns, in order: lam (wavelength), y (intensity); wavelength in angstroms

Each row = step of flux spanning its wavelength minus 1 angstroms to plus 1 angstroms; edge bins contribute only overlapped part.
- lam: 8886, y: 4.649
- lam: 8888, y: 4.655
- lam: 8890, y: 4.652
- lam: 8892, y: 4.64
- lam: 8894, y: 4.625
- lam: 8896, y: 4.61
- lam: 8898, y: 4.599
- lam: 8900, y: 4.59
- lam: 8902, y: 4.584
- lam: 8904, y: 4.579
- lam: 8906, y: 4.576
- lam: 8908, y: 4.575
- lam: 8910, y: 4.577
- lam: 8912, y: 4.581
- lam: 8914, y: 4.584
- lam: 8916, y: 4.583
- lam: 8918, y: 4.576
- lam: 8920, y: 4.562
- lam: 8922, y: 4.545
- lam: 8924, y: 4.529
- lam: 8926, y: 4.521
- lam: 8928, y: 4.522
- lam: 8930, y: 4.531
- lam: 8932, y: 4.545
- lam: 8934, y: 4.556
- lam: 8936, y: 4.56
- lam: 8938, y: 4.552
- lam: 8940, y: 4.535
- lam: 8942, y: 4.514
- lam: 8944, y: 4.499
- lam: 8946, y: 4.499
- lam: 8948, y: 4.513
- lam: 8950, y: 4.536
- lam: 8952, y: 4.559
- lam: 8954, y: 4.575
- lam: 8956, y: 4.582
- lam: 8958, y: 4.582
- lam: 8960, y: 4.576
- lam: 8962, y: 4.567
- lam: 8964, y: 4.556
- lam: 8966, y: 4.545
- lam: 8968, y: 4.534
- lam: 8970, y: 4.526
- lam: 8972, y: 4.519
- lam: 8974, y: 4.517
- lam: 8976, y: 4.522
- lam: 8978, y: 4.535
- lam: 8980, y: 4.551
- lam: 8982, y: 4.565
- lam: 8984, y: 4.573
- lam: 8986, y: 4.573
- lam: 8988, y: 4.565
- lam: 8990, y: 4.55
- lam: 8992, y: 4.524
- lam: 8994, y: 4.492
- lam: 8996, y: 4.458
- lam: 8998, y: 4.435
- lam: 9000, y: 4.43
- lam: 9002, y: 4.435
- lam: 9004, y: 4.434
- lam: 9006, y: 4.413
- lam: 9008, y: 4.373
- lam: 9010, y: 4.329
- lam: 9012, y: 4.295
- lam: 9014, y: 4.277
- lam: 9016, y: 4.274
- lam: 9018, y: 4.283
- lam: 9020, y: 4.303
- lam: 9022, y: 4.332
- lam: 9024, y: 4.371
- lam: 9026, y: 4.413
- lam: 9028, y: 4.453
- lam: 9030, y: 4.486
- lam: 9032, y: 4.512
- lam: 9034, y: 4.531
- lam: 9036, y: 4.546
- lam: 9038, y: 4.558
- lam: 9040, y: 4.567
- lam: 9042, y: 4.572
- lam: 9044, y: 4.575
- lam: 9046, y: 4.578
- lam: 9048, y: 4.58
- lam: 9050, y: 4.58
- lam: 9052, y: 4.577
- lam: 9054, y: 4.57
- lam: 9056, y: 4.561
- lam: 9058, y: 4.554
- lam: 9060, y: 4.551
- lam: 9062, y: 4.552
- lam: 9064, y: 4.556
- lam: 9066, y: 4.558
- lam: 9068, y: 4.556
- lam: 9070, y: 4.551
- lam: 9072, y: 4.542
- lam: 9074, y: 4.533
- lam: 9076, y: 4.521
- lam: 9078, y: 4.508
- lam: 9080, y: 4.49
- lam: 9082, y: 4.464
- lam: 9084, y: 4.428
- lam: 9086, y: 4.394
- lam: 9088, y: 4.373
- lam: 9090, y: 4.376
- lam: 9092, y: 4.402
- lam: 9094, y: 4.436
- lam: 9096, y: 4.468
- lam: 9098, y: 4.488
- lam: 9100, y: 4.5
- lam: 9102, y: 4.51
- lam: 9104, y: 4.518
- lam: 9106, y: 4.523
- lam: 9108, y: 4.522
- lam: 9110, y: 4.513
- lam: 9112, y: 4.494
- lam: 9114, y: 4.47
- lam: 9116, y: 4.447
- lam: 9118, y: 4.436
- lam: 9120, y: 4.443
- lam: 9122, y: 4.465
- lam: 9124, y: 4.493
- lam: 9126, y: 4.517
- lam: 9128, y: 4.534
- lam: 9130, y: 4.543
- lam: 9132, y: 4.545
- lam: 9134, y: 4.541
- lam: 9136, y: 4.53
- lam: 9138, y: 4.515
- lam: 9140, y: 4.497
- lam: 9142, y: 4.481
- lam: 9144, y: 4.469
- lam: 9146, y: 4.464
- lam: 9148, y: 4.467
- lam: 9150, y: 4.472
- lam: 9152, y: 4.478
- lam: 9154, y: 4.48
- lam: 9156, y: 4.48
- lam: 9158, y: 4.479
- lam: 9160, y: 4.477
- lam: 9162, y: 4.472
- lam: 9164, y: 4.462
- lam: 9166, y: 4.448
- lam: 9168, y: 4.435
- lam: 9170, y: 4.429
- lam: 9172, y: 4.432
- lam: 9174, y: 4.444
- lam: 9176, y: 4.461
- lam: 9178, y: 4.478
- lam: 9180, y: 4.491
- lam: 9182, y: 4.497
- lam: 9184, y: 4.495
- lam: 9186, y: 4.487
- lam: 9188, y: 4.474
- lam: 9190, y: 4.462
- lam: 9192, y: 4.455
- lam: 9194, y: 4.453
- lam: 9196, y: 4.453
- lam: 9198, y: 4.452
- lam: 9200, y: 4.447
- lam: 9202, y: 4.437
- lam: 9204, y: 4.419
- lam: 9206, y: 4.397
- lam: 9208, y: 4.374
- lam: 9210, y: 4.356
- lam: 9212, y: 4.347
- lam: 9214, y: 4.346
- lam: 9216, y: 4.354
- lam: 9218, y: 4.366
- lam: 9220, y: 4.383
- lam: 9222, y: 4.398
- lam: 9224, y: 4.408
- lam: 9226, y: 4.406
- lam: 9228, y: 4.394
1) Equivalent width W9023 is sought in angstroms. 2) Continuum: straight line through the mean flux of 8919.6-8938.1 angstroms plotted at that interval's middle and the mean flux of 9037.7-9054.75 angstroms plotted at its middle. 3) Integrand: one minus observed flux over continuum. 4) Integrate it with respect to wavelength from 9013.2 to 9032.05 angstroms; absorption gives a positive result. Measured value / 0.8 angstroms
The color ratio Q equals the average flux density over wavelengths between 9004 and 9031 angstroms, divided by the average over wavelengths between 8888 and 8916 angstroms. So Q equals 0.9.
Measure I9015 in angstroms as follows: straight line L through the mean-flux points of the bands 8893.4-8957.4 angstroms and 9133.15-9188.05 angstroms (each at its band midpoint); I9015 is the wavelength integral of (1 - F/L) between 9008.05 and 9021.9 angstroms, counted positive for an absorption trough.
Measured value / 0.7 angstroms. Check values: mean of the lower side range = 4.56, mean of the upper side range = 4.48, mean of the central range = 4.3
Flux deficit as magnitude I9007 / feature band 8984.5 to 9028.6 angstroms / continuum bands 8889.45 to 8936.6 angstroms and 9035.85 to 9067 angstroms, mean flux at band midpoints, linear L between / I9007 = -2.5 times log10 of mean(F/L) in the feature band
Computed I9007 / 0.04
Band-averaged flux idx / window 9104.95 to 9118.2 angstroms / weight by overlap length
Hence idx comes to 4.49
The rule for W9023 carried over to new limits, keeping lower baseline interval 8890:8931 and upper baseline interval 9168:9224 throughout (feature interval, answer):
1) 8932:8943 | 0.0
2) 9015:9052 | 0.3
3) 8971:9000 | 0.1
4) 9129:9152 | -0.2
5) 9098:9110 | -0.1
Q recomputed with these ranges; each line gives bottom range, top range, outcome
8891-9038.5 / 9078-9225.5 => 0.99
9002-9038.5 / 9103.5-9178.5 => 1.02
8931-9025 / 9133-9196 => 1.00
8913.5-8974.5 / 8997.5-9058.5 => 0.98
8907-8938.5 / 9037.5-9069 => 1.00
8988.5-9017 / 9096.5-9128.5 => 1.02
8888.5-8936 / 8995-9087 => 0.98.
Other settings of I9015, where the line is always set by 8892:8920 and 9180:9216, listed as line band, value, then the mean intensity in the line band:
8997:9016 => 0.67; 4.37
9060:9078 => -0.17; 4.54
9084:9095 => 0.22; 4.4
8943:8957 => 0.08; 4.54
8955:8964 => -0.03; 4.57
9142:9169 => -0.08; 4.47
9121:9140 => -0.22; 4.52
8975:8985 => 0.00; 4.55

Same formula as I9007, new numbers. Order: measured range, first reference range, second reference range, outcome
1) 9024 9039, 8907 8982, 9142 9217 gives 0.00 mag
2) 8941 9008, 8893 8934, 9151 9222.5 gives 0.00 mag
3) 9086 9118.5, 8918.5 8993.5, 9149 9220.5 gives 0.00 mag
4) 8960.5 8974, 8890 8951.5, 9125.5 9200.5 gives 0.00 mag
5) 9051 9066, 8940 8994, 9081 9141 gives -0.01 mag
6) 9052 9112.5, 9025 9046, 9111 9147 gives 0.00 mag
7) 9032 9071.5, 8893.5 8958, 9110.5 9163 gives -0.01 mag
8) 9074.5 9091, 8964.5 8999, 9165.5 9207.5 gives 0.01 mag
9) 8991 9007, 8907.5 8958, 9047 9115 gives 0.02 mag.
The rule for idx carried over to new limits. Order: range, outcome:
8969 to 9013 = 4.48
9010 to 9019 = 4.29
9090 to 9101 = 4.45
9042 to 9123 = 4.5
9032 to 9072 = 4.56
